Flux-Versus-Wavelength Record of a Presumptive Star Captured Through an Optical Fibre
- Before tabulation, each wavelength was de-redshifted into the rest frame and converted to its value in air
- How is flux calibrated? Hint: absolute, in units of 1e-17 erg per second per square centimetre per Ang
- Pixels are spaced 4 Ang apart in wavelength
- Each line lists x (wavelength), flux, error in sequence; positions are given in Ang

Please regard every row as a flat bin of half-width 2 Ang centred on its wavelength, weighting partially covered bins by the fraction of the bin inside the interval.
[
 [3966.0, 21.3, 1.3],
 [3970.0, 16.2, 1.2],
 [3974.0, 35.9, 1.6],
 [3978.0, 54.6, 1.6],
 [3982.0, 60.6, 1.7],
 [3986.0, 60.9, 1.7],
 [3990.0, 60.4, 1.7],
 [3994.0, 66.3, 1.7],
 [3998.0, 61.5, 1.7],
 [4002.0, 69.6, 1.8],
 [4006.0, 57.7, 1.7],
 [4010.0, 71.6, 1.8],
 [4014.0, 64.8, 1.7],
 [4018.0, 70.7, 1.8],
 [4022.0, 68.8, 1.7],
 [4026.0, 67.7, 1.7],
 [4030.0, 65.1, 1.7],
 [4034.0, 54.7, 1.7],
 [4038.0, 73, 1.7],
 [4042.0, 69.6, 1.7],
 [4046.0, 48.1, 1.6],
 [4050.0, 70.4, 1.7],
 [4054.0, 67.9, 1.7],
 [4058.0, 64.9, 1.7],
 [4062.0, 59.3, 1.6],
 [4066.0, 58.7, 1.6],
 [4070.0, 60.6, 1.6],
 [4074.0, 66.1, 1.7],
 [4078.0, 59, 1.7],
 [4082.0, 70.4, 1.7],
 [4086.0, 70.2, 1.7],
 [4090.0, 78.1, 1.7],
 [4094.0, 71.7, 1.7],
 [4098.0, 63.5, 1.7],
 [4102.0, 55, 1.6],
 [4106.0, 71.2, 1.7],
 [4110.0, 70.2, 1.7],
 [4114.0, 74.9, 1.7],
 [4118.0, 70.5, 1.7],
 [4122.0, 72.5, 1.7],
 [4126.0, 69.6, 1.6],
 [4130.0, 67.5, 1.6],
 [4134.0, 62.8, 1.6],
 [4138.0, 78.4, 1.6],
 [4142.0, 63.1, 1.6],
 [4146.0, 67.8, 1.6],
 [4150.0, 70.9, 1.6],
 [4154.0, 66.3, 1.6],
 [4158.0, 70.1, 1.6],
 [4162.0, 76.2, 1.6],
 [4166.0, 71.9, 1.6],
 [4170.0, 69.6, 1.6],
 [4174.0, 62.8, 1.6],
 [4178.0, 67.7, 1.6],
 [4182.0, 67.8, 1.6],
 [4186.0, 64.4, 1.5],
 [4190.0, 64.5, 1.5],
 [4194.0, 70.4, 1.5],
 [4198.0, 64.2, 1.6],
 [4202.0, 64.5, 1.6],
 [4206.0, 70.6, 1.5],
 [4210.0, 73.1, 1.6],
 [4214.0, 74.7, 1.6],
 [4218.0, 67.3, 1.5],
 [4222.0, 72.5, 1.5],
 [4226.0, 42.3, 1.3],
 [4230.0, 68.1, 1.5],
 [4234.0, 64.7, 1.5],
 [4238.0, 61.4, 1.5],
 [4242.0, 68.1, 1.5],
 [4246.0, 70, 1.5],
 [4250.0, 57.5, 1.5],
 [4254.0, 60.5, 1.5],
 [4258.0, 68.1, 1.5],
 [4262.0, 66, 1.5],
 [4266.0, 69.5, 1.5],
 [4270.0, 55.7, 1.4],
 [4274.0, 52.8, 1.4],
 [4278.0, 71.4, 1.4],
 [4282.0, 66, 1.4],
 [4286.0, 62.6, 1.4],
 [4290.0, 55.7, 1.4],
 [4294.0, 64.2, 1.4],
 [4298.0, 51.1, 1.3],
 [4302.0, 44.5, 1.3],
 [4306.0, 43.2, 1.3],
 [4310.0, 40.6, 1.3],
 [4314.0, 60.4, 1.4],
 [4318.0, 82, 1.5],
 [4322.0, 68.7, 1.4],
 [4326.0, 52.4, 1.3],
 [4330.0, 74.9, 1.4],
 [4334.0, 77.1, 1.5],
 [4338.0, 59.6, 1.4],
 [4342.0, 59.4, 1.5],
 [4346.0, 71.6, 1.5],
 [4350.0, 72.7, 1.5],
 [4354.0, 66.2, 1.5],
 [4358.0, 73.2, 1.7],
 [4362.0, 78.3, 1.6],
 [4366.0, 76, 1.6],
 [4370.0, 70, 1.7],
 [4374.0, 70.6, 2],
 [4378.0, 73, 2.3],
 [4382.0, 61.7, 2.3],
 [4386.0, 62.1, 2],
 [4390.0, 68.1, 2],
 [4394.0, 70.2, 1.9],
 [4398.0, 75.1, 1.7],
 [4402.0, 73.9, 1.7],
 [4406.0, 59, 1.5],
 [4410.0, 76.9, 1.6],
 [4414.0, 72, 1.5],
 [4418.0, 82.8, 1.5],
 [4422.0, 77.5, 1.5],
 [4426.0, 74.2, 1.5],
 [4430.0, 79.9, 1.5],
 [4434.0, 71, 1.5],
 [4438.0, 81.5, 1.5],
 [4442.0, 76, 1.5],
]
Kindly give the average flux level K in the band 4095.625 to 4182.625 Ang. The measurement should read 68.7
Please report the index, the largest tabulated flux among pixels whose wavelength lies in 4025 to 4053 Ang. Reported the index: 73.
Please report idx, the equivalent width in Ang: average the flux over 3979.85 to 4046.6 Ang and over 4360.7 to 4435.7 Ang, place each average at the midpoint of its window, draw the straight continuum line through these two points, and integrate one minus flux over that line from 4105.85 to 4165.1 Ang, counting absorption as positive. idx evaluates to -2.83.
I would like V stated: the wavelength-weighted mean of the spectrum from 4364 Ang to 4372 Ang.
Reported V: 73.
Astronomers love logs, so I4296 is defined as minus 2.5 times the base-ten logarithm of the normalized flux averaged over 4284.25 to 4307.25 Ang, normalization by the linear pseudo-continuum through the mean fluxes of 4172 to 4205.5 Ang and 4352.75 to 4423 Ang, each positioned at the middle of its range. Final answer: 0.269 mag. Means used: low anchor 66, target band 53.8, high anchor 71.4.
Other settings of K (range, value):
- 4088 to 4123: 69.7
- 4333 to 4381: 70.3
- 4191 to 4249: 66.4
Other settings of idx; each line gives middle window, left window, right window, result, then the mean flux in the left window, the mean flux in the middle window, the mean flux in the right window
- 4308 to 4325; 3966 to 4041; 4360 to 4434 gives 1.78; 59.1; 62.3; 72.3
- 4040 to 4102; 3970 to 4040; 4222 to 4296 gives -3.27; 61.3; 64.9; 62.7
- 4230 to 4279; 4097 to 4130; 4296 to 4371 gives 1.45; 68.5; 63.8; 64.2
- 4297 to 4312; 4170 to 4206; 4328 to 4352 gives 5.27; 66.3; 44.4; 69.2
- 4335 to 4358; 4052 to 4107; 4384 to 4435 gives 1.34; 65.4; 67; 72.5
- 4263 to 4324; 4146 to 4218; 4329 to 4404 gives 8.98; 68.7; 59.3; 70.1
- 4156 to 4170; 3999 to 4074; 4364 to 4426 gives -1.10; 64.6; 72.3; 71.4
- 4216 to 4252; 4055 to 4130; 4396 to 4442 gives 3.54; 67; 63.5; 74.9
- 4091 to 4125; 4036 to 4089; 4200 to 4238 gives -2.00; 64.7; 69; 66.2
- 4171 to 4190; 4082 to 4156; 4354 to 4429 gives 1.09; 69.2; 65.8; 71.9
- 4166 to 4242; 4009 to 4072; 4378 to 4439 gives 1.86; 64.6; 66.3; 72.3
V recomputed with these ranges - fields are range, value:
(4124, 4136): 66.6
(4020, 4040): 65.9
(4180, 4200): 66.3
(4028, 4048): 62.1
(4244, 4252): 63.8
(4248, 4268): 64.3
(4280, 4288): 64.3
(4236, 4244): 64.8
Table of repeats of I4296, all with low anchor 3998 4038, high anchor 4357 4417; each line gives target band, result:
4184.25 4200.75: 0.038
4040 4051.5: 0.064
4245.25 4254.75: 0.116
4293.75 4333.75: 0.188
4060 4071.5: 0.120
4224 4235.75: 0.179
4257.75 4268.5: 0.030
